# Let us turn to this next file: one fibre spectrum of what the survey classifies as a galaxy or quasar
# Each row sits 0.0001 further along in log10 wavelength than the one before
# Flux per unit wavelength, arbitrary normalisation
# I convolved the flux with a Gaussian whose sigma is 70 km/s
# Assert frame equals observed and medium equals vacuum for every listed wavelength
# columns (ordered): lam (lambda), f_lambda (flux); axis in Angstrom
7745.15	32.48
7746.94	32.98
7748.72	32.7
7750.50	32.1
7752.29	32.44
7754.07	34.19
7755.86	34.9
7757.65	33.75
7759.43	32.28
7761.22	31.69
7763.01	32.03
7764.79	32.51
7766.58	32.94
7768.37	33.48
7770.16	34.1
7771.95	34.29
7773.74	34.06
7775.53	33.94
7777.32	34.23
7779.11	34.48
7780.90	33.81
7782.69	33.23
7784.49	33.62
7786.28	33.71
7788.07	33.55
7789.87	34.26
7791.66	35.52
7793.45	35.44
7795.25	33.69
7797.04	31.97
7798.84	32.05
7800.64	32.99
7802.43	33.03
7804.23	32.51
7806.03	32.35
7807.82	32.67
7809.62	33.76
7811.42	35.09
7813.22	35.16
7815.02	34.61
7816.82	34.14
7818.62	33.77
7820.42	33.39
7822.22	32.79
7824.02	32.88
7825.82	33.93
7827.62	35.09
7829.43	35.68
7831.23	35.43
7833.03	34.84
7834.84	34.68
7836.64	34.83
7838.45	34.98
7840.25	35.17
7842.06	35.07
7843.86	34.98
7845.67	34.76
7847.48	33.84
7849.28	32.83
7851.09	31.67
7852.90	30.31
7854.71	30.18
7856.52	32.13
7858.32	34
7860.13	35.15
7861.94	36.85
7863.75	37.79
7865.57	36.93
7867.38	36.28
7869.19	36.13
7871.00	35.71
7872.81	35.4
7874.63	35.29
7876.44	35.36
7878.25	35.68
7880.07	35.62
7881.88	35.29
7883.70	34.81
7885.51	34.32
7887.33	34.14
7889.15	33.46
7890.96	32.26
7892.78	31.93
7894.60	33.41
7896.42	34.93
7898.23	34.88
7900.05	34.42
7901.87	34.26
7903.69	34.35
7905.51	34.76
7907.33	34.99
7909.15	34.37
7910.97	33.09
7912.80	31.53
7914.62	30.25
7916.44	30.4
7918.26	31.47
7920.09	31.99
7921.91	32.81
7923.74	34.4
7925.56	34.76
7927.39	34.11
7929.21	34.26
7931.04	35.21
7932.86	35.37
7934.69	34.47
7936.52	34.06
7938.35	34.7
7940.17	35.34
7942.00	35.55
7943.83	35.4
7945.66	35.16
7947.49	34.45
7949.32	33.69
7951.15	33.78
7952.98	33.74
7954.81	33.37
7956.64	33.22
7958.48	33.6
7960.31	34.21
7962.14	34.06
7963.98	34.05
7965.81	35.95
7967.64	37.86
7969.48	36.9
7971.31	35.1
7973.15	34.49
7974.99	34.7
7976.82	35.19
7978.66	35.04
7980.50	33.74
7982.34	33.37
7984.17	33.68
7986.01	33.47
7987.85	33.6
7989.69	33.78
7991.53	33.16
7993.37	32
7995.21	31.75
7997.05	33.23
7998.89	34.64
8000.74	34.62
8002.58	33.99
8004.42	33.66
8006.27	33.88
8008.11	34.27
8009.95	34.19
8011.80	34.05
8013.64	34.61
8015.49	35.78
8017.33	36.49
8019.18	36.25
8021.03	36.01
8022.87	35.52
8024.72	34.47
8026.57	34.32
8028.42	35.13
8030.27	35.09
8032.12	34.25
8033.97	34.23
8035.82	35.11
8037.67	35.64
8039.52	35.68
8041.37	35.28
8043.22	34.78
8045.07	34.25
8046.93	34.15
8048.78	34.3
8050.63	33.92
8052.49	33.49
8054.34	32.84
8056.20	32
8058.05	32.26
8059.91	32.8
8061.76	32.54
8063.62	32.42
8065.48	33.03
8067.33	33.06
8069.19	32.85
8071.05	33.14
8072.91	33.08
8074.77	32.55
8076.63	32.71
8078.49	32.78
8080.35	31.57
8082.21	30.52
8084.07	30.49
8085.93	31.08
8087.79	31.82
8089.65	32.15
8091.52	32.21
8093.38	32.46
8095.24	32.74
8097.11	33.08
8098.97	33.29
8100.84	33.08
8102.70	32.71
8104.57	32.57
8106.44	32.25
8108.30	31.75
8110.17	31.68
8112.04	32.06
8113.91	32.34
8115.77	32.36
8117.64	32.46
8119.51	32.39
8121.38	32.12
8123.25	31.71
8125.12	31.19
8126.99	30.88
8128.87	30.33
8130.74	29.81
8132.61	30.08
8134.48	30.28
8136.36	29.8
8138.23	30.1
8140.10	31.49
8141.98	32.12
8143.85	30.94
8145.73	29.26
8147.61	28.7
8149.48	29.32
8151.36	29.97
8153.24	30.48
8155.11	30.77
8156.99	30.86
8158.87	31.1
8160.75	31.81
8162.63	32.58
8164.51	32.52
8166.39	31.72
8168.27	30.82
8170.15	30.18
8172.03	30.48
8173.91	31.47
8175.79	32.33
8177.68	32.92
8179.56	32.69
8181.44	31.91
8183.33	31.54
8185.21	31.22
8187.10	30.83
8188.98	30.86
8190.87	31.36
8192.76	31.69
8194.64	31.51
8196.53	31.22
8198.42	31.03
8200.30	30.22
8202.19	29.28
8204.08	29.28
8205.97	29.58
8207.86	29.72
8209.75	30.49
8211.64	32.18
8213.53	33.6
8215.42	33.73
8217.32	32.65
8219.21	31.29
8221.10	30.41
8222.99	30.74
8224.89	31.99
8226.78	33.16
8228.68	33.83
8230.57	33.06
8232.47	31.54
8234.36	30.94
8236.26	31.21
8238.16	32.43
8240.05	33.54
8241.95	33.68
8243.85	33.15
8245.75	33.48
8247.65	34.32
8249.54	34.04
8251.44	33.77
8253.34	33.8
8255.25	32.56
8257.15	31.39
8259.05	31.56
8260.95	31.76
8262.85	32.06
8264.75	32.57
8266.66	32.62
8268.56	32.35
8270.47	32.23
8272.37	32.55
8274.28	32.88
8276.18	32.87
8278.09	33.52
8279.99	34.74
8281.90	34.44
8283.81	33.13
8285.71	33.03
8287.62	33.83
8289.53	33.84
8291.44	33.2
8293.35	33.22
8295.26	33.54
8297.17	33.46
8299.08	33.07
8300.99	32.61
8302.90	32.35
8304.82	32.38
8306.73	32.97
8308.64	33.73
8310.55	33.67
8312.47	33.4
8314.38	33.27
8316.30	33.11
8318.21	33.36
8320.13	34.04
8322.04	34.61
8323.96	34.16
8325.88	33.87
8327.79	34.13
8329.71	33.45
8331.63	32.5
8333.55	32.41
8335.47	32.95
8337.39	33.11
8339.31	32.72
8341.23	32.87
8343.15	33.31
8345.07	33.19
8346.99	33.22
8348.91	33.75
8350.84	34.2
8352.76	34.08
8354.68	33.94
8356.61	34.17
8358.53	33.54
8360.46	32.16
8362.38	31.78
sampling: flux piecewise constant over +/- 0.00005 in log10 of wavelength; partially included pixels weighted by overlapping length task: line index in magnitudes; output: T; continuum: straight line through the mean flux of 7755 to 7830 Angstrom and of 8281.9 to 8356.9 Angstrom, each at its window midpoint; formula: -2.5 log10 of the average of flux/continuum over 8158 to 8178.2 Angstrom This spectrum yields 0.06 mag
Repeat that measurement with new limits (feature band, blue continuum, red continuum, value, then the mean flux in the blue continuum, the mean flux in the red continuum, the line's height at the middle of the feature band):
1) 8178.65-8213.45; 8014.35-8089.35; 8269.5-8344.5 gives 0.08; 33.7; 33.3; 33.5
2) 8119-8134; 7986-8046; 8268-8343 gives 0.10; 34.5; 33.3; 34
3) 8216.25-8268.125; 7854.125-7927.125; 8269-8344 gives 0.03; 34.2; 33.3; 33.4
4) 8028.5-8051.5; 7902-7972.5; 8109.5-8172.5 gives -0.07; 34.1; 31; 32.6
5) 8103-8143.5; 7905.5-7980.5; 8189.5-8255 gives 0.05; 34.2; 32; 32.8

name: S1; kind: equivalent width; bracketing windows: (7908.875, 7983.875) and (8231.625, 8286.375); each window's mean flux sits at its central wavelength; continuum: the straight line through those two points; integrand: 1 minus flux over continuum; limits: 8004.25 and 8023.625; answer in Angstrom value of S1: -0.7 Angstrom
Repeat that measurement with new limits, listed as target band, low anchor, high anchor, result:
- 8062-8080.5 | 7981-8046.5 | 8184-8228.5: 0.4 Angstrom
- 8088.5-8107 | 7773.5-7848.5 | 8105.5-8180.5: -0.6 Angstrom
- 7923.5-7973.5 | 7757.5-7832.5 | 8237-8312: -1.8 Angstrom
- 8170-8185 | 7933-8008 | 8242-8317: 0.8 Angstrom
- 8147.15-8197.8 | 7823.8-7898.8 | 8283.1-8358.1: 3.8 Angstrom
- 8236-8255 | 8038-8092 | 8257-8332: -0.2 Angstrom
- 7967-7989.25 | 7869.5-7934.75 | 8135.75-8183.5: -1.0 Angstrom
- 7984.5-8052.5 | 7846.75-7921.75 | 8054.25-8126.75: -3.2 Angstrom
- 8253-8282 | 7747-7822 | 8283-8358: 0.6 Angstrom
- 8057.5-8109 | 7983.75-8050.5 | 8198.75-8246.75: 1.8 Angstrom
